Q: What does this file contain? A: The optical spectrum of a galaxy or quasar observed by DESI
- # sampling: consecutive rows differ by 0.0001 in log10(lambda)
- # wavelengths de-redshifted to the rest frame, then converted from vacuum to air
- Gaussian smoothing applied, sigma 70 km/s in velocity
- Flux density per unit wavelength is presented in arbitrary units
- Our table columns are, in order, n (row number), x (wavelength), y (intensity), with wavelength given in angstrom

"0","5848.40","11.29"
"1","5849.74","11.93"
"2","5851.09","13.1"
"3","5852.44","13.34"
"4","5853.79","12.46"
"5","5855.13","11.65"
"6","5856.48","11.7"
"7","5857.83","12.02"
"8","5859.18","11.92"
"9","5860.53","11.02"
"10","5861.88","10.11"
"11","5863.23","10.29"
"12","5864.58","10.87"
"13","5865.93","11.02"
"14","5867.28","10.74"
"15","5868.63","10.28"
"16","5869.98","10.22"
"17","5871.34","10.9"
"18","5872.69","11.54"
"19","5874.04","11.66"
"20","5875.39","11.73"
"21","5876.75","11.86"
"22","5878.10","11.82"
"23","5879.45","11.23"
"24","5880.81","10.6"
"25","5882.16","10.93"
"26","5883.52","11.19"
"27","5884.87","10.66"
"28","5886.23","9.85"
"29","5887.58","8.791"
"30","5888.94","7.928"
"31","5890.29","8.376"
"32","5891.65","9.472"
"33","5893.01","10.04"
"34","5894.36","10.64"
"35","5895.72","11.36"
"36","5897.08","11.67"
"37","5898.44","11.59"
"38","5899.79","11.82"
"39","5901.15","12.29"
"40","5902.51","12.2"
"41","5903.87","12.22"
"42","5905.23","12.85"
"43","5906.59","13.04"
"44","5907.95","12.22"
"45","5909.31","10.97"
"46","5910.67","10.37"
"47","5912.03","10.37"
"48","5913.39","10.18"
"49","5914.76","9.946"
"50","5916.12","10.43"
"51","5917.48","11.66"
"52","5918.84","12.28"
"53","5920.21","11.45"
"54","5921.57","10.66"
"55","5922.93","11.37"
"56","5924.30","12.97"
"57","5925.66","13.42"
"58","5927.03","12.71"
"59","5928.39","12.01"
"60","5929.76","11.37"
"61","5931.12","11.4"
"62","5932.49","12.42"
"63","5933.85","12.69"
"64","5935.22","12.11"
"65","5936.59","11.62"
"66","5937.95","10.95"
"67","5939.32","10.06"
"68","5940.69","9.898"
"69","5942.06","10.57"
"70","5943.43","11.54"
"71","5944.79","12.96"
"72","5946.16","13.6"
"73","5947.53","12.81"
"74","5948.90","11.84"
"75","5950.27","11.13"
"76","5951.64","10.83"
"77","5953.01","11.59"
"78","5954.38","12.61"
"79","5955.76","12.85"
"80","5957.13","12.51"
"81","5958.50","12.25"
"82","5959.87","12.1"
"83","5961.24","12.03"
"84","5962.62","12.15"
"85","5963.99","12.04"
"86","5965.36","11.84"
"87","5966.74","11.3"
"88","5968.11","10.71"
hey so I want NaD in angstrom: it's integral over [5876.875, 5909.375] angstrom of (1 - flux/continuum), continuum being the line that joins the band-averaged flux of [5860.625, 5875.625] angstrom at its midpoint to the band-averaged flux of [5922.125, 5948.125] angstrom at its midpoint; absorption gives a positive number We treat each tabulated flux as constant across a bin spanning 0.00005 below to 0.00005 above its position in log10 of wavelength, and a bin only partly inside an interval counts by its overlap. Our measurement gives 0.68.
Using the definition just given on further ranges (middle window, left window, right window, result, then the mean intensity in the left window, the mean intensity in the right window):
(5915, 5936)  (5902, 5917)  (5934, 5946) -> -1.0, 11.3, 11.4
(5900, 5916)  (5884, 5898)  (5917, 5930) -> -0.7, 9.93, 12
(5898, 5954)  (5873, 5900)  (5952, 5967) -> -1.2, 10.7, 12.1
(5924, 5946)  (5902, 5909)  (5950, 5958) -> 0.6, 12.4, 12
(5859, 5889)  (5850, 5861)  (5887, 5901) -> 1.2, 12.2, 10.3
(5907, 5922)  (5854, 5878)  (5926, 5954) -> 0.7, 11.2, 11.7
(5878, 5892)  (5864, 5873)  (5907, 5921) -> 1.1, 10.8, 11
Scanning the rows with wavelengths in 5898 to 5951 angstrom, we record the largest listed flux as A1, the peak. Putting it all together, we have 13.6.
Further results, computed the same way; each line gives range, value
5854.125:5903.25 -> 12.29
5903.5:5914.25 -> 13.04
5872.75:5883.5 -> 11.86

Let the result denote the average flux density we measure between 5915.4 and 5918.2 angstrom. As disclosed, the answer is 11.1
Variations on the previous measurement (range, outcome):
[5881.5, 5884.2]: 11.1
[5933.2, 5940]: 11.5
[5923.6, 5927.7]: 13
